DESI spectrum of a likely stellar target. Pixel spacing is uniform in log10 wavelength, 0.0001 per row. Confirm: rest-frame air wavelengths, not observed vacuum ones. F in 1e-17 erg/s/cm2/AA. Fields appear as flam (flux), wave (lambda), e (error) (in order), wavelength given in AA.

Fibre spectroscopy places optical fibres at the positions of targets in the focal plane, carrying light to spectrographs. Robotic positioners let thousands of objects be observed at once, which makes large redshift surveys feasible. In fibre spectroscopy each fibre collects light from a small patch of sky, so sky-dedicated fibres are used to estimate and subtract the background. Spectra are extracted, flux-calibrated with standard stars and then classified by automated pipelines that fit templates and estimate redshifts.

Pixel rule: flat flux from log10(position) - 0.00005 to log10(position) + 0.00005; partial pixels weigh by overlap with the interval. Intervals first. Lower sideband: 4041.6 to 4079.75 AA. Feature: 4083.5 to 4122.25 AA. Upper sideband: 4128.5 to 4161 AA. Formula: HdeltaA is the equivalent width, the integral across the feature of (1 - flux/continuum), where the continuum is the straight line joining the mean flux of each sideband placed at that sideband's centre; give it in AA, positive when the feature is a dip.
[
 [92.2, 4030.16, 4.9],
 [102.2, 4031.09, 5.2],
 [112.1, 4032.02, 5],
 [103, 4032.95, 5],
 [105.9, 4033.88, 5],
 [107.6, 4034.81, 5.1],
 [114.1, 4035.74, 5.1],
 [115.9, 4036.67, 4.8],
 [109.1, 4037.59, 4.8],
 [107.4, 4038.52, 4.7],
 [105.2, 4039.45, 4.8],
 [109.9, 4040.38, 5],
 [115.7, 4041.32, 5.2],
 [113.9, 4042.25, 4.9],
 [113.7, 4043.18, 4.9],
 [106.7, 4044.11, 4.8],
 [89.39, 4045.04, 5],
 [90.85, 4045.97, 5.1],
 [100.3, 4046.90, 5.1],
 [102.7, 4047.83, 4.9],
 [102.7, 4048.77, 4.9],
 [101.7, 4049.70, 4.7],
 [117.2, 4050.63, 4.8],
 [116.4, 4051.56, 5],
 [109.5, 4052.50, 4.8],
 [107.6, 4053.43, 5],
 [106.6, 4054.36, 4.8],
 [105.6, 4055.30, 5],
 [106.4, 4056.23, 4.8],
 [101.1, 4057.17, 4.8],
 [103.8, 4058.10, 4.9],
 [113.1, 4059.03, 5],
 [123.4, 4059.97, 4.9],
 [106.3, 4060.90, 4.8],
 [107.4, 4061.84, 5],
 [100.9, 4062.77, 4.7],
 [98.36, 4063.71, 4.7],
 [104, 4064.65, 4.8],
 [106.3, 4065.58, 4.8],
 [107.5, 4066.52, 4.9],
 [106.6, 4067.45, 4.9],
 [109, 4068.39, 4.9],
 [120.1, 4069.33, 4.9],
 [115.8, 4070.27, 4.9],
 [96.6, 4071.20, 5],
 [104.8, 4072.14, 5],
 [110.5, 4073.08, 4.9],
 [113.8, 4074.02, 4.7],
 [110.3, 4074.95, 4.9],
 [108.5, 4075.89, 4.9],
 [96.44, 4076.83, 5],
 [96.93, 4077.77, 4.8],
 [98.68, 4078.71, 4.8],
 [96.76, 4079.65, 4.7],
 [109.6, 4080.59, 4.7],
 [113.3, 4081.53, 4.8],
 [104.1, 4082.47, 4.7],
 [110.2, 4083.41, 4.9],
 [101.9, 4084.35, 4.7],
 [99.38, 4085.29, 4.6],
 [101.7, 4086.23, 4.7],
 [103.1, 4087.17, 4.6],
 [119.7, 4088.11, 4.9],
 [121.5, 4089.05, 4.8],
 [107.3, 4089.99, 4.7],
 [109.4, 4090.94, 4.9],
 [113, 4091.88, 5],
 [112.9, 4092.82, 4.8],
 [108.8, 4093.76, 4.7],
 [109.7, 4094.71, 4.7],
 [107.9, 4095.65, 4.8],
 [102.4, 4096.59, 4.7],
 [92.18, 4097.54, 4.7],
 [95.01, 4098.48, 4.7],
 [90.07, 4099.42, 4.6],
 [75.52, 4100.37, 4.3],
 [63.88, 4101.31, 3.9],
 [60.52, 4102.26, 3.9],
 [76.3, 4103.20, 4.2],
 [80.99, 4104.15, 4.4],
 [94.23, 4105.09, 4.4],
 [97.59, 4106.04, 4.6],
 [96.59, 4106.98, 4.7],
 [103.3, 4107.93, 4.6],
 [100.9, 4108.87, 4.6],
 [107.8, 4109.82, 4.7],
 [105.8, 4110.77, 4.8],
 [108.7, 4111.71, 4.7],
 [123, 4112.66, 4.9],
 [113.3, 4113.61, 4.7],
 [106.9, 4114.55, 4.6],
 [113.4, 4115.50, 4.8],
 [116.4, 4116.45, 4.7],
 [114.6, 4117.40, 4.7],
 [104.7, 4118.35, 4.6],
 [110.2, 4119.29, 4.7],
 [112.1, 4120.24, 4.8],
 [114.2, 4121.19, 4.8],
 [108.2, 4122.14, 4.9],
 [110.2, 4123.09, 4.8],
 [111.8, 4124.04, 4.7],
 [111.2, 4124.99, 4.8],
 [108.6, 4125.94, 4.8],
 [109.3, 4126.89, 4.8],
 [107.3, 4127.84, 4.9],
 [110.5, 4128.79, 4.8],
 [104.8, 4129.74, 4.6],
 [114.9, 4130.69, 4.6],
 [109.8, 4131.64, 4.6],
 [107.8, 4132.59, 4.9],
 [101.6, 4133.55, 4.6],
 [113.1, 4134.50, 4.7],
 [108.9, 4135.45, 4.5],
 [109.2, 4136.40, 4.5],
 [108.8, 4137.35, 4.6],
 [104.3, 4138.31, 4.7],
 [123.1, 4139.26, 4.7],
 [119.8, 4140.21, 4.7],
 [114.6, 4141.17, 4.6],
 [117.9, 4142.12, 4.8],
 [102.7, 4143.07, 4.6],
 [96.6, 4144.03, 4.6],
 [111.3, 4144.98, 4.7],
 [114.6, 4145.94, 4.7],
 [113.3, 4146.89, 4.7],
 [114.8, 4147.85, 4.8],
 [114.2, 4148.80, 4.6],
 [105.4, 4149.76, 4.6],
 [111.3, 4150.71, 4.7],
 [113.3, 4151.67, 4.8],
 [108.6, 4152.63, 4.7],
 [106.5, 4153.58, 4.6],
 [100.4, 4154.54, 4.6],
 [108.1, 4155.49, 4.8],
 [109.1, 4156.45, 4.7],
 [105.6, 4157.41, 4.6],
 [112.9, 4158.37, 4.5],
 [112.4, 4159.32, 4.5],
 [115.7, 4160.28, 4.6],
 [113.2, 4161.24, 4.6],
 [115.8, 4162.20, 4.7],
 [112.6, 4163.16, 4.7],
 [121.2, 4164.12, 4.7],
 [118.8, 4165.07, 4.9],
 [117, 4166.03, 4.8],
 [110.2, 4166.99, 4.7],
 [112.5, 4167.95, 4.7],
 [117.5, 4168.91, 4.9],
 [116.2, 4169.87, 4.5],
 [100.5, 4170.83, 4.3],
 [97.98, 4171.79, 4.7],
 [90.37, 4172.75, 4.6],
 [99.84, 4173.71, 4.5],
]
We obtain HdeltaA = 2.0 AA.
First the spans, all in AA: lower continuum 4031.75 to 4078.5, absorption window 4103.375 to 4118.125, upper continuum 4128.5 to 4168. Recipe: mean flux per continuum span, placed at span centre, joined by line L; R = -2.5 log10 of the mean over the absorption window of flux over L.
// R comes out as 0.05 mag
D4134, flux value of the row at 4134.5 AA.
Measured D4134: 113.1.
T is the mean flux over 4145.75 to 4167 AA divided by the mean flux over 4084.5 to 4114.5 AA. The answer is 1.1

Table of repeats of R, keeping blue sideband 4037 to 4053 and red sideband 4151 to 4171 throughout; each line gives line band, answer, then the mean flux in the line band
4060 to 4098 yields 0.01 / 107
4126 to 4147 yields 0.01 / 110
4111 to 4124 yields -0.02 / 112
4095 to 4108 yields 0.23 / 88.2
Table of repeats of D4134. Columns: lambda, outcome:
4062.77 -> 100.9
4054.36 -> 106.6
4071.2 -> 96.6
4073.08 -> 110.5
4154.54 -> 100.4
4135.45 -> 108.9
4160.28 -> 115.7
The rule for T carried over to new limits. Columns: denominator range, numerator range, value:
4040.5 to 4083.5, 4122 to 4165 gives 1.04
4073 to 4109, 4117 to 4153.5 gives 1.10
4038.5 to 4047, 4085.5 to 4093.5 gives 1.05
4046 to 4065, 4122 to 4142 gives 1.04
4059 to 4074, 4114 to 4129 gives 1.02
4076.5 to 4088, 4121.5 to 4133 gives 1.06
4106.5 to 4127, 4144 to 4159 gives 1.00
